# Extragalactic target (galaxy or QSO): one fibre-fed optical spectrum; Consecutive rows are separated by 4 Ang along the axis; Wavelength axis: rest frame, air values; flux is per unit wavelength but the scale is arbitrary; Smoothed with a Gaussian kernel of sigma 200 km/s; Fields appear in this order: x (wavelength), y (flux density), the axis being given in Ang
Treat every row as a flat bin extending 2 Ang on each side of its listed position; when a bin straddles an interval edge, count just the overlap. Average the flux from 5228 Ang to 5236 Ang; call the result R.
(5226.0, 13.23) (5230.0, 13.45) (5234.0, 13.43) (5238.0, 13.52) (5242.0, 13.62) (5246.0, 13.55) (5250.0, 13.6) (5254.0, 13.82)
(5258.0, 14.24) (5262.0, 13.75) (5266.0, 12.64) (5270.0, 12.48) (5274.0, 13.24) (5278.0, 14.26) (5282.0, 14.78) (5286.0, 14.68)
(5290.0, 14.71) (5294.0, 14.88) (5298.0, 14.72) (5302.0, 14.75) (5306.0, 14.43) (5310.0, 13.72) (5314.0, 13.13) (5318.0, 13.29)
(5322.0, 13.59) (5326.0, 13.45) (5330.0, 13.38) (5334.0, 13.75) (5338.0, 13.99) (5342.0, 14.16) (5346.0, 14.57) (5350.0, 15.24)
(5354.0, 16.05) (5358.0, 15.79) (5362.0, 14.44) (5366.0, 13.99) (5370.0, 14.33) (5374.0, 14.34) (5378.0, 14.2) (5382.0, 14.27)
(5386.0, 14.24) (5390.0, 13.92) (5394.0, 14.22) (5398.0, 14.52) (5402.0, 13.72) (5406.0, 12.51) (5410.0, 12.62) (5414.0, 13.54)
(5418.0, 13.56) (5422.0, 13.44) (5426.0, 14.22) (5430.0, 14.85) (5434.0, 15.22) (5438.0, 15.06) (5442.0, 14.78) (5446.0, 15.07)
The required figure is 13.4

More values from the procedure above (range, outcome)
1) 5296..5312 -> 14.4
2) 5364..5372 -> 14.2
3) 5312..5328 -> 13.4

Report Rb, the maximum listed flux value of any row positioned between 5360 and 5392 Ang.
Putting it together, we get 14.44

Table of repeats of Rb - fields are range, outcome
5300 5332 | 14.75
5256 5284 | 14.78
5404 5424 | 13.56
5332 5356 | 16.05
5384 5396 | 14.24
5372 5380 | 14.34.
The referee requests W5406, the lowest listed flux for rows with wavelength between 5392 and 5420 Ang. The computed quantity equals 12.51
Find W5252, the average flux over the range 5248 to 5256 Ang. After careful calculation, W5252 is 13.7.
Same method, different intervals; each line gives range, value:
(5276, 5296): 14.7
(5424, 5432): 14.5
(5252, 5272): 13.4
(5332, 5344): 14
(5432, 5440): 15.1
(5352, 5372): 14.9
